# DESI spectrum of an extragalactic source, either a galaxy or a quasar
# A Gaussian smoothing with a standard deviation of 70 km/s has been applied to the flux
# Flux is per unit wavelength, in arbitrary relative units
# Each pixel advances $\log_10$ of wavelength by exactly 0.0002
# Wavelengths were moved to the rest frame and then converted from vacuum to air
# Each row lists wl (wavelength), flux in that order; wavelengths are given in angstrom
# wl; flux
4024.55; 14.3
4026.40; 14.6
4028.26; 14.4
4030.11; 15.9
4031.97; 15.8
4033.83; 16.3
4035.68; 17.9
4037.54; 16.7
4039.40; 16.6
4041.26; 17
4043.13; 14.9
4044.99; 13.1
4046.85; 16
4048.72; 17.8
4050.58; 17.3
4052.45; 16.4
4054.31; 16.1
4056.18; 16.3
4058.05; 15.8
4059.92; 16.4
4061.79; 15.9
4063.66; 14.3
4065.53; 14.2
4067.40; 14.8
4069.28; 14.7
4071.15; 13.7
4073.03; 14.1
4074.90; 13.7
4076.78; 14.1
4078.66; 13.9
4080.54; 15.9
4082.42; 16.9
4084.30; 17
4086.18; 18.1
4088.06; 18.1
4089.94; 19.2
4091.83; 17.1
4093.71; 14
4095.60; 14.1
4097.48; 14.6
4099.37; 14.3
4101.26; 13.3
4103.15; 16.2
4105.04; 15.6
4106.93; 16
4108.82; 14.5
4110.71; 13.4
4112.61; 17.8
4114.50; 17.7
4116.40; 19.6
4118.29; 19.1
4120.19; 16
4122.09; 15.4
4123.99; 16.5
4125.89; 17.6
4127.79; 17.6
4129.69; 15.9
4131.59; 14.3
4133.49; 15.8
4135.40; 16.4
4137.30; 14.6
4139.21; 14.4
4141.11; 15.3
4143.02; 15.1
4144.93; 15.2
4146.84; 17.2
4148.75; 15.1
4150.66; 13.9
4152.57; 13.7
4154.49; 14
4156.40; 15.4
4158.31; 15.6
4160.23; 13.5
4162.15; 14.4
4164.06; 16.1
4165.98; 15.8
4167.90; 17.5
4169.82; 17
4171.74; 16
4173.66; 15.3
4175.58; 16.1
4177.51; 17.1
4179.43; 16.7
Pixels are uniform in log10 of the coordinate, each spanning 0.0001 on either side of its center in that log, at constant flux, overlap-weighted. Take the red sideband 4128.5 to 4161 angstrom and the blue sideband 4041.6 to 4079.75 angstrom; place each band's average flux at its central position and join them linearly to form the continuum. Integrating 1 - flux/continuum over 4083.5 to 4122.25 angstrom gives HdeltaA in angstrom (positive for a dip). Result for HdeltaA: -2.9 angstrom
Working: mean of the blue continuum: 15.2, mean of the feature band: 16.3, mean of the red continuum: 15.1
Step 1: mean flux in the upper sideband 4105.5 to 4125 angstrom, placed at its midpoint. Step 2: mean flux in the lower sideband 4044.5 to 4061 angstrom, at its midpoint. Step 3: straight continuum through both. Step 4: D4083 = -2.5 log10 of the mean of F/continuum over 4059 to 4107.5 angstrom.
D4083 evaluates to 0.07 mag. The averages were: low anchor 16.2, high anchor 16.6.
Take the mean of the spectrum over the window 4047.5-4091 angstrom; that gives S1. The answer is 15.9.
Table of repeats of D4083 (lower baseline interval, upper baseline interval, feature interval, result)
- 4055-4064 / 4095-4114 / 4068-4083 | 0.07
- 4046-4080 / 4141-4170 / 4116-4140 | -0.07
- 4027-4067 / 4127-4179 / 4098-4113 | 0.05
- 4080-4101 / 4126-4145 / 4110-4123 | -0.08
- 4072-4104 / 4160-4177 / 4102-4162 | 0.00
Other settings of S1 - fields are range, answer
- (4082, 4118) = 16.2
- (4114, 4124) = 17.4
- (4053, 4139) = 15.8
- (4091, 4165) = 15.5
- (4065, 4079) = 14.2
